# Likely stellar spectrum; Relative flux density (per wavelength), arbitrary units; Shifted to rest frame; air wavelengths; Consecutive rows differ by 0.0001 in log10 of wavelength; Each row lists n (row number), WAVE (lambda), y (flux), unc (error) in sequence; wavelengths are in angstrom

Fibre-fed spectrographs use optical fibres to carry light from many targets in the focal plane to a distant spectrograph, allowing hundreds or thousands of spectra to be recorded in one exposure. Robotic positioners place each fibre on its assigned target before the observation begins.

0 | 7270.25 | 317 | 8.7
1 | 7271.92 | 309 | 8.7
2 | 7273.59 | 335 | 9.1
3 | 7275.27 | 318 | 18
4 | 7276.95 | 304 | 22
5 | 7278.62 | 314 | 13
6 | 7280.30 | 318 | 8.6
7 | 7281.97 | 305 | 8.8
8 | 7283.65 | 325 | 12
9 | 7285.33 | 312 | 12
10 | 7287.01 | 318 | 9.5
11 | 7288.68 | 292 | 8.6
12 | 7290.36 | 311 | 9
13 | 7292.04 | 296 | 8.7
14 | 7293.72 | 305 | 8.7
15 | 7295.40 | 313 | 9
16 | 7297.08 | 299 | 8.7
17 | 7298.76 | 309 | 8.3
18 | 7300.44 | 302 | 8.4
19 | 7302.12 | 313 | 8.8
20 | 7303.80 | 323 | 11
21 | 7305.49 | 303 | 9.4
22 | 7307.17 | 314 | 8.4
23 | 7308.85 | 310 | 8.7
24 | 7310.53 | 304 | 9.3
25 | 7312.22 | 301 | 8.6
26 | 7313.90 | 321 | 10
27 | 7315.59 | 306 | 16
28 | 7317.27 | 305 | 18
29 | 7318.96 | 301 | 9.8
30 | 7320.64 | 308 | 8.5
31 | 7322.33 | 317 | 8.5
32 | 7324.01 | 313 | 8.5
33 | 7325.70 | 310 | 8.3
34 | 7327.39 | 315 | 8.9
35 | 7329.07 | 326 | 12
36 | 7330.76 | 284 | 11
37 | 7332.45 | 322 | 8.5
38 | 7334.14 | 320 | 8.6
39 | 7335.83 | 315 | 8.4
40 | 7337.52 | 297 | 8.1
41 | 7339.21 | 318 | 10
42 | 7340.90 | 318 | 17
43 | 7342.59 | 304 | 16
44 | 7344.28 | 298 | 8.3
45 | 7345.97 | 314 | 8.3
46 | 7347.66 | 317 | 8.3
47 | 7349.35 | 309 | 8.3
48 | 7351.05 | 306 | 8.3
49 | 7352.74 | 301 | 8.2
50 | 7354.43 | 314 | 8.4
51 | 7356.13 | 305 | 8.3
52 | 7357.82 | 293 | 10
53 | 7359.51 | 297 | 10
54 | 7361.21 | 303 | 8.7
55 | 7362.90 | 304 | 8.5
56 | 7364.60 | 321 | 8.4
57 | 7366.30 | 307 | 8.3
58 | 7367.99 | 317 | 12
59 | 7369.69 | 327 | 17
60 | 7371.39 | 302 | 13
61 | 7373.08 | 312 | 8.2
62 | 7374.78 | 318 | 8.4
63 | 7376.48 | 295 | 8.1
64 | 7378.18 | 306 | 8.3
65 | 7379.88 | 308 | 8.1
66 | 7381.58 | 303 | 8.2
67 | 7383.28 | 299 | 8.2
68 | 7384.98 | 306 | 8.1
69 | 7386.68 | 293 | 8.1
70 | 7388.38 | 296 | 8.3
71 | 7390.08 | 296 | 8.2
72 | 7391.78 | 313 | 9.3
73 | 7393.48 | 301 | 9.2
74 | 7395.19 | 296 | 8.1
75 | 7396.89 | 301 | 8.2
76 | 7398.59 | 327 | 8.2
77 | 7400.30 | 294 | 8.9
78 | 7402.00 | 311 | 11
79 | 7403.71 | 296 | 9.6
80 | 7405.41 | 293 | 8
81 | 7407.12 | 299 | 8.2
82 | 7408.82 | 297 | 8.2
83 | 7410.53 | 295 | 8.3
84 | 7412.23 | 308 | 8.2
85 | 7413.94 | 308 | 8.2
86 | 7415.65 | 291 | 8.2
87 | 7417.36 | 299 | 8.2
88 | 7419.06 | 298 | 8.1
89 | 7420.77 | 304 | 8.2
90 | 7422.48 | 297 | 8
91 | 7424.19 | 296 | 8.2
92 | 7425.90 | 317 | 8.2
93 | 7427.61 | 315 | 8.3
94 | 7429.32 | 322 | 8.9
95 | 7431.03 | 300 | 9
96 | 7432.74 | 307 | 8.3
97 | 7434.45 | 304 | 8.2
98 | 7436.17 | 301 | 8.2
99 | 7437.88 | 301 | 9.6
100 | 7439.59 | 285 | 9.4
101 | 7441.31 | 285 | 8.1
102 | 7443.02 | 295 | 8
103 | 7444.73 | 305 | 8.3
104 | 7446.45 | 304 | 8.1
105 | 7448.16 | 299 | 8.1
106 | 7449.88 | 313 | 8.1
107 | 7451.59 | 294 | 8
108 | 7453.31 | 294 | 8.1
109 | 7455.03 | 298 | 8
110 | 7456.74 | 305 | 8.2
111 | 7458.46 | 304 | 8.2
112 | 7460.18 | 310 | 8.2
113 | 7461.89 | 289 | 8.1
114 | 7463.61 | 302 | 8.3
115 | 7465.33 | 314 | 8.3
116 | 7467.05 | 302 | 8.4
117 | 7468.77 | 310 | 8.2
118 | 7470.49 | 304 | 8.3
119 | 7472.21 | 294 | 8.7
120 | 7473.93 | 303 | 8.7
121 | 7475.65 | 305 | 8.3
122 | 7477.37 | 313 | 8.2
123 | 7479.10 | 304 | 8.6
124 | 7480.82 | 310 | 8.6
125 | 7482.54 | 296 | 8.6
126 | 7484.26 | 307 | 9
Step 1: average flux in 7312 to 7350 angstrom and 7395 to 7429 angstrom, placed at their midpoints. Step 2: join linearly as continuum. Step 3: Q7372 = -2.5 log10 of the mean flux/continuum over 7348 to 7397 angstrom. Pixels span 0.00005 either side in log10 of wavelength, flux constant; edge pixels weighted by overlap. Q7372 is 0.00 mag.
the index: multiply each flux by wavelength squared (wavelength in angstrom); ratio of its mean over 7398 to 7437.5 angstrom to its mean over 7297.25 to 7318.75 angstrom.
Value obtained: 1.01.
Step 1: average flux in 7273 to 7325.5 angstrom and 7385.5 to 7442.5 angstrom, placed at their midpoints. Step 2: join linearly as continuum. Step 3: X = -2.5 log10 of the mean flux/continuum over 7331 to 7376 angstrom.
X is -0.01 mag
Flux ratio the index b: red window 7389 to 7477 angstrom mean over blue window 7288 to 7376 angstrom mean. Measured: 1.0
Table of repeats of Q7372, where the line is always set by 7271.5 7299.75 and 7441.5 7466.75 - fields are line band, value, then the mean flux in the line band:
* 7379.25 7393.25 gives 0.01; 302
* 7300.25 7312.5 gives 0.00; 309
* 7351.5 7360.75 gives 0.02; 302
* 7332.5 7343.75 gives -0.02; 312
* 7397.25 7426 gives 0.01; 301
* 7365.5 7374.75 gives -0.03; 314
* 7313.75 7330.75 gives -0.01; 310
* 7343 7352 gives 0.00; 309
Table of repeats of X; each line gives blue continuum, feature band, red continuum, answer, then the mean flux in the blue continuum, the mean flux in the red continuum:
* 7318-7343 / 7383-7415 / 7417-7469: 0.02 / 311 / 302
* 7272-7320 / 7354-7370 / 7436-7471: -0.01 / 310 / 301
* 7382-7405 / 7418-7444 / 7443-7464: 0.00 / 302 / 301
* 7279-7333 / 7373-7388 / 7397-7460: 0.00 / 309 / 302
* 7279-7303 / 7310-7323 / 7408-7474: 0.00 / 309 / 302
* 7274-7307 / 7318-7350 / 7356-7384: -0.01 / 310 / 307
